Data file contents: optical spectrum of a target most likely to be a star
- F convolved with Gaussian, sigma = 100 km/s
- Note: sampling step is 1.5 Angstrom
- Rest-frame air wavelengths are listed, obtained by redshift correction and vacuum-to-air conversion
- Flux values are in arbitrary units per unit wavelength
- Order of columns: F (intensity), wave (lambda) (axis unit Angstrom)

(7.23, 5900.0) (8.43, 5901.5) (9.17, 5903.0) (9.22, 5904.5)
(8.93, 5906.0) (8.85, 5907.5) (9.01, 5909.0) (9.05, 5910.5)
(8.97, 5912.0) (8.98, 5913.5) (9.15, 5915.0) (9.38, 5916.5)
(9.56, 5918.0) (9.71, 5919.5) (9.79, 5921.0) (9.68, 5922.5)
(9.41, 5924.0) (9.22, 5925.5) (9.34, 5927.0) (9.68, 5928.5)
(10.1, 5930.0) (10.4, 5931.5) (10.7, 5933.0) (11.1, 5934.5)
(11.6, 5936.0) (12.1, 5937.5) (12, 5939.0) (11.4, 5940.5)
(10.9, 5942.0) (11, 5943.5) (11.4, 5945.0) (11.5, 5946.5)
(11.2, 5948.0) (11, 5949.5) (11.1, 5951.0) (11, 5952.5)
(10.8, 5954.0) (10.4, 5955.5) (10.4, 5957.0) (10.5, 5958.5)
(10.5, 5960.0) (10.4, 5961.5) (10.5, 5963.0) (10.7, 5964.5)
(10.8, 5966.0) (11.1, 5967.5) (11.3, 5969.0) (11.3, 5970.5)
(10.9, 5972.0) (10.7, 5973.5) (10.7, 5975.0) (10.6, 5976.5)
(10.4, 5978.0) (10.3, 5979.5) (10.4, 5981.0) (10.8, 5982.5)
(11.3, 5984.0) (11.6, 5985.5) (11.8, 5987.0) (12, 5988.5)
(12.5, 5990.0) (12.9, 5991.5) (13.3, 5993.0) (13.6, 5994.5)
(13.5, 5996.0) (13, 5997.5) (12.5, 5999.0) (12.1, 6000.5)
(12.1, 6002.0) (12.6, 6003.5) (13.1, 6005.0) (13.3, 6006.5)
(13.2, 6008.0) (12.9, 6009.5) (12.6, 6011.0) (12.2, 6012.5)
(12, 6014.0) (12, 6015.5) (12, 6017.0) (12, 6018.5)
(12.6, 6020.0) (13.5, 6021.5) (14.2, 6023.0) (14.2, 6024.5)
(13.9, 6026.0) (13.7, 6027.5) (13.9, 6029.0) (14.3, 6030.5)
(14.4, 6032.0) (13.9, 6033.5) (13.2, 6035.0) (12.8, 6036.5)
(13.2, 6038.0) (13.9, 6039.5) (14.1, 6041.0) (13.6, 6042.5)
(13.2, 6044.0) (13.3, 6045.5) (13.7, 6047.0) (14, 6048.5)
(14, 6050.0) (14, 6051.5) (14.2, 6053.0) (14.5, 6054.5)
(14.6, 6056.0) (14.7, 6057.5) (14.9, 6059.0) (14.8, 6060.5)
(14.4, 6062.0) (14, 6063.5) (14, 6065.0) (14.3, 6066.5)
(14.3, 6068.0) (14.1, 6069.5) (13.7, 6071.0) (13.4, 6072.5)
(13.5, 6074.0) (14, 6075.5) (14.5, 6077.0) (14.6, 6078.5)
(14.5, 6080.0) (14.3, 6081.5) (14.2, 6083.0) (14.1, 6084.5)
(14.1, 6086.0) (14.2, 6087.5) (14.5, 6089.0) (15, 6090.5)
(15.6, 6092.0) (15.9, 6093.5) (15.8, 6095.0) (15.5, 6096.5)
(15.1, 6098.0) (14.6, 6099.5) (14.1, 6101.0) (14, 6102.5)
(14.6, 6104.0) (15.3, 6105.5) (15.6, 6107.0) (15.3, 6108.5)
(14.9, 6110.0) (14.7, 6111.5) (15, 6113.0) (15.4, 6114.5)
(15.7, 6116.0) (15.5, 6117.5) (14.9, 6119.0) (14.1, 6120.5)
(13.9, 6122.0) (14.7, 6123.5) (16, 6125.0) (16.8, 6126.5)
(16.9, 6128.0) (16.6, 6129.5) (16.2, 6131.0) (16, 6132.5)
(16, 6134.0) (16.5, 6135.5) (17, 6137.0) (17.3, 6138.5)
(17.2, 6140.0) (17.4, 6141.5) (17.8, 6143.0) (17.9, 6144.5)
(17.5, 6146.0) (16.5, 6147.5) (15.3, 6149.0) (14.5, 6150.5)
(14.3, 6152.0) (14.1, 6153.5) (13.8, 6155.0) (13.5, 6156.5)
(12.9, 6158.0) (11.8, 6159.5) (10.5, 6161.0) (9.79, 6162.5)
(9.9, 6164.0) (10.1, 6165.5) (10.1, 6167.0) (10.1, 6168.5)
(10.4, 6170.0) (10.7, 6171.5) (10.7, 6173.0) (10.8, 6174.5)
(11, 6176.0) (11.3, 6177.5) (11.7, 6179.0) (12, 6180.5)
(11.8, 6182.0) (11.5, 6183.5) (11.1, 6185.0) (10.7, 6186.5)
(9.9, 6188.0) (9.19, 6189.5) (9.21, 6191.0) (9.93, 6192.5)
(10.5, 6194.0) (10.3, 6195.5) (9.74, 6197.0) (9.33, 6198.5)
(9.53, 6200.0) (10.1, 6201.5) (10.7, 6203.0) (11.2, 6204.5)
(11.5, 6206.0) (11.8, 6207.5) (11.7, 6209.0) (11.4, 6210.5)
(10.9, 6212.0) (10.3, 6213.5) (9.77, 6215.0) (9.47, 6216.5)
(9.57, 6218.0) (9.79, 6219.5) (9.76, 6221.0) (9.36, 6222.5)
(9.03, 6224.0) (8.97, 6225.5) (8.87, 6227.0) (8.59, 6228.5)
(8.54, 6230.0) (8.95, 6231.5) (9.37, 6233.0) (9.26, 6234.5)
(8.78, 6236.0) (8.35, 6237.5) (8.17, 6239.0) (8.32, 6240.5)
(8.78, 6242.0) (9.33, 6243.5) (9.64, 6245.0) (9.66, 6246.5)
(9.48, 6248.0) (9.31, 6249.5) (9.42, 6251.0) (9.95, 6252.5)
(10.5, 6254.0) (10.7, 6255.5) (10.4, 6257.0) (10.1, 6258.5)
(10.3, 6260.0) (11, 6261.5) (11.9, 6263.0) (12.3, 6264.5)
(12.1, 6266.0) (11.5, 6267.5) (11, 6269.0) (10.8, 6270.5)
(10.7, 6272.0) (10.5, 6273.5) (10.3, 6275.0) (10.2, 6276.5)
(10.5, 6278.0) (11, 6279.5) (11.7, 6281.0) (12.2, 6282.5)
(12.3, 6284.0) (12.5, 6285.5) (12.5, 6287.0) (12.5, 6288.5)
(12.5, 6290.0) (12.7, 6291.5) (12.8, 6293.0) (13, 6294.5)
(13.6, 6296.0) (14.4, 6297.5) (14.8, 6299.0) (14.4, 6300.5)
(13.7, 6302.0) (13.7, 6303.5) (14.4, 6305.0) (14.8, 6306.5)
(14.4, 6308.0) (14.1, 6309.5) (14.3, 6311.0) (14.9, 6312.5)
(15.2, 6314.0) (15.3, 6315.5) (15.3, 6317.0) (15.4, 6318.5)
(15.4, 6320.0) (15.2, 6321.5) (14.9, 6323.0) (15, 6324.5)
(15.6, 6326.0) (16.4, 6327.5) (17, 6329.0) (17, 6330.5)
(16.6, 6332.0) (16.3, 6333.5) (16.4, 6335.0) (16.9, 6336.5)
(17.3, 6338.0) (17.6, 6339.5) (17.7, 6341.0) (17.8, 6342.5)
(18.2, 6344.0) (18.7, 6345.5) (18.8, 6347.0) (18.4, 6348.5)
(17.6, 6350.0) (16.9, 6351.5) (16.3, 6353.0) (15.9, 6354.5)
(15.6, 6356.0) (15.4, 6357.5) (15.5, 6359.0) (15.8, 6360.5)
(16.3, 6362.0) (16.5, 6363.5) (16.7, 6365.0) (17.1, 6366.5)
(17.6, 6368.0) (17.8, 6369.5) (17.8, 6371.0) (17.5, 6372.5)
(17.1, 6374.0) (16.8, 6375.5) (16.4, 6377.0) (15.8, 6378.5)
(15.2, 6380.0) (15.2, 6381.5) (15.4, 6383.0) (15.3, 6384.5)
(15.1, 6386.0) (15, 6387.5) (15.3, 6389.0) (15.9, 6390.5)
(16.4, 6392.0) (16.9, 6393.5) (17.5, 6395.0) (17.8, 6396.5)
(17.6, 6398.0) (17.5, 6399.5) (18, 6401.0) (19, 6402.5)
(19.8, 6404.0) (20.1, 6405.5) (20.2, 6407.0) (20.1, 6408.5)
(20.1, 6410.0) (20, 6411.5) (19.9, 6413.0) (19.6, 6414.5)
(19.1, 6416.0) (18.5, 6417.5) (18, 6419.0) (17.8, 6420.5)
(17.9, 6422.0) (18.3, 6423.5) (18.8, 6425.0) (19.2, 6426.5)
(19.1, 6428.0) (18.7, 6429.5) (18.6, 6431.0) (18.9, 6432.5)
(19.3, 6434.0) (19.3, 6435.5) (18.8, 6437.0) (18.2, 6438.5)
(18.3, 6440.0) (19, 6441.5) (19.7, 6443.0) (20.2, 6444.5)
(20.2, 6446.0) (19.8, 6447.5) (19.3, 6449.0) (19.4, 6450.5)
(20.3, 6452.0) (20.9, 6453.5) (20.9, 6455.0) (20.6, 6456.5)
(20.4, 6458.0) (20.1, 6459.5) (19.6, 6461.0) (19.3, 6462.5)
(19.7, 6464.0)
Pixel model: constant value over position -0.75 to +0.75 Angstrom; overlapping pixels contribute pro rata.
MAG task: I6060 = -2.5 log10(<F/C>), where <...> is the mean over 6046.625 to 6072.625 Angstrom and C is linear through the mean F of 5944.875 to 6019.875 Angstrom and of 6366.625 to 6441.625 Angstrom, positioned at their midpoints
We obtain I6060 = -0.12 mag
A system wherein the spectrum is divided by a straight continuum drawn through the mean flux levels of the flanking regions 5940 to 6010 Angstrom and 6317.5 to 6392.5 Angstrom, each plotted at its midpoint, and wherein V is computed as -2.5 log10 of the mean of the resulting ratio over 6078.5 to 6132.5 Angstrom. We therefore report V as -0.14 mag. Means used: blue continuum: 11.5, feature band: 15.1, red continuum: 16.5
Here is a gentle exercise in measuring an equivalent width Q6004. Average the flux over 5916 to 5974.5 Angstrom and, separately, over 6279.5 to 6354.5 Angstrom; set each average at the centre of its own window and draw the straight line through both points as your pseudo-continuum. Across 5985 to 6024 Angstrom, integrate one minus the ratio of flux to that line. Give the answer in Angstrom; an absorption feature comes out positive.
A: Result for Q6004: -4.5 Angstrom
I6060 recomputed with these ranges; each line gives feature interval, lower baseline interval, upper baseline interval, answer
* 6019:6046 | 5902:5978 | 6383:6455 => -0.15 mag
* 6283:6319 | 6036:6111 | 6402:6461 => 0.26 mag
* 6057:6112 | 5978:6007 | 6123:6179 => -0.10 mag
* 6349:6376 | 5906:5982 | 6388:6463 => 0.07 mag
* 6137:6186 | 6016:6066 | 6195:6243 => -0.18 mag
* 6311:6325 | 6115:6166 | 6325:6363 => 0.10 mag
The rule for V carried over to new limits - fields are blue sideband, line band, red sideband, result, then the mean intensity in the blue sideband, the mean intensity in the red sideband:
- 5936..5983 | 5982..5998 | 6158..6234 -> -0.147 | 10.9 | 10.3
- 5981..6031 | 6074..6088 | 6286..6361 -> -0.068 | 12.7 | 15.5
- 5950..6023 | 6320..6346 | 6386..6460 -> 0.043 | 11.7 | 18.8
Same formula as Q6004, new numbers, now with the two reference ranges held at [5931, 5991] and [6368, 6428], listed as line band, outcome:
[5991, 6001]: -1.2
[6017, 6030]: -1.6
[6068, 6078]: -0.9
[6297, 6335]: 3.0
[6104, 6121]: -2.3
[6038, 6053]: -1.7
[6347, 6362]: 0.5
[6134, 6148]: -3.5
